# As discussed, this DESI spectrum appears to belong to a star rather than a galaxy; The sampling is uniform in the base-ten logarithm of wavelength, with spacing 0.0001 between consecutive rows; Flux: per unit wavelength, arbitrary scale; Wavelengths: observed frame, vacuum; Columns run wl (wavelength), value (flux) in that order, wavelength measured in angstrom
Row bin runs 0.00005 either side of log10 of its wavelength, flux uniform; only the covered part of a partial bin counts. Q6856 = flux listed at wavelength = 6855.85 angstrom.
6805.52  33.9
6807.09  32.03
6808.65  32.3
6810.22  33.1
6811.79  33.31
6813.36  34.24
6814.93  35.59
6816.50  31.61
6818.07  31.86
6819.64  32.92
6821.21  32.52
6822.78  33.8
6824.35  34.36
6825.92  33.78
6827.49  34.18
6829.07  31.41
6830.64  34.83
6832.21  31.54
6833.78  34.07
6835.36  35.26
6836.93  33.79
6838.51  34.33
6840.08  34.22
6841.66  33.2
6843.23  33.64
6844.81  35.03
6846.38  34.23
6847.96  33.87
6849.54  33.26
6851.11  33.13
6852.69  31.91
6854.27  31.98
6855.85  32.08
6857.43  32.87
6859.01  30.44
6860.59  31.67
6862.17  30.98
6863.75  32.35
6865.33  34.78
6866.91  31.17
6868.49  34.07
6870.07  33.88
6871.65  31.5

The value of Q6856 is 32.08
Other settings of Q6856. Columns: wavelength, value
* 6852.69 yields 31.91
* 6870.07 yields 33.88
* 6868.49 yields 34.07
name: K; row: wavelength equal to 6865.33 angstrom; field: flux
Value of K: 34.78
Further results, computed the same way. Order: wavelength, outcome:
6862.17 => 30.98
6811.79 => 33.31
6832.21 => 31.54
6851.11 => 33.13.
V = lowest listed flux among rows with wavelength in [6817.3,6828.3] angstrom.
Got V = 31.86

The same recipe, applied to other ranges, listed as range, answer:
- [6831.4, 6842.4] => 31.54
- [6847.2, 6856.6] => 31.91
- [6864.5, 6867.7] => 31.17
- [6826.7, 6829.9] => 31.41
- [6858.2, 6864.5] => 30.44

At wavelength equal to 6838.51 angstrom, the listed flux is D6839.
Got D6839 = 34.33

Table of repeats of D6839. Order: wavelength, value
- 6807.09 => 32.03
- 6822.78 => 33.8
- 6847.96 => 33.87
